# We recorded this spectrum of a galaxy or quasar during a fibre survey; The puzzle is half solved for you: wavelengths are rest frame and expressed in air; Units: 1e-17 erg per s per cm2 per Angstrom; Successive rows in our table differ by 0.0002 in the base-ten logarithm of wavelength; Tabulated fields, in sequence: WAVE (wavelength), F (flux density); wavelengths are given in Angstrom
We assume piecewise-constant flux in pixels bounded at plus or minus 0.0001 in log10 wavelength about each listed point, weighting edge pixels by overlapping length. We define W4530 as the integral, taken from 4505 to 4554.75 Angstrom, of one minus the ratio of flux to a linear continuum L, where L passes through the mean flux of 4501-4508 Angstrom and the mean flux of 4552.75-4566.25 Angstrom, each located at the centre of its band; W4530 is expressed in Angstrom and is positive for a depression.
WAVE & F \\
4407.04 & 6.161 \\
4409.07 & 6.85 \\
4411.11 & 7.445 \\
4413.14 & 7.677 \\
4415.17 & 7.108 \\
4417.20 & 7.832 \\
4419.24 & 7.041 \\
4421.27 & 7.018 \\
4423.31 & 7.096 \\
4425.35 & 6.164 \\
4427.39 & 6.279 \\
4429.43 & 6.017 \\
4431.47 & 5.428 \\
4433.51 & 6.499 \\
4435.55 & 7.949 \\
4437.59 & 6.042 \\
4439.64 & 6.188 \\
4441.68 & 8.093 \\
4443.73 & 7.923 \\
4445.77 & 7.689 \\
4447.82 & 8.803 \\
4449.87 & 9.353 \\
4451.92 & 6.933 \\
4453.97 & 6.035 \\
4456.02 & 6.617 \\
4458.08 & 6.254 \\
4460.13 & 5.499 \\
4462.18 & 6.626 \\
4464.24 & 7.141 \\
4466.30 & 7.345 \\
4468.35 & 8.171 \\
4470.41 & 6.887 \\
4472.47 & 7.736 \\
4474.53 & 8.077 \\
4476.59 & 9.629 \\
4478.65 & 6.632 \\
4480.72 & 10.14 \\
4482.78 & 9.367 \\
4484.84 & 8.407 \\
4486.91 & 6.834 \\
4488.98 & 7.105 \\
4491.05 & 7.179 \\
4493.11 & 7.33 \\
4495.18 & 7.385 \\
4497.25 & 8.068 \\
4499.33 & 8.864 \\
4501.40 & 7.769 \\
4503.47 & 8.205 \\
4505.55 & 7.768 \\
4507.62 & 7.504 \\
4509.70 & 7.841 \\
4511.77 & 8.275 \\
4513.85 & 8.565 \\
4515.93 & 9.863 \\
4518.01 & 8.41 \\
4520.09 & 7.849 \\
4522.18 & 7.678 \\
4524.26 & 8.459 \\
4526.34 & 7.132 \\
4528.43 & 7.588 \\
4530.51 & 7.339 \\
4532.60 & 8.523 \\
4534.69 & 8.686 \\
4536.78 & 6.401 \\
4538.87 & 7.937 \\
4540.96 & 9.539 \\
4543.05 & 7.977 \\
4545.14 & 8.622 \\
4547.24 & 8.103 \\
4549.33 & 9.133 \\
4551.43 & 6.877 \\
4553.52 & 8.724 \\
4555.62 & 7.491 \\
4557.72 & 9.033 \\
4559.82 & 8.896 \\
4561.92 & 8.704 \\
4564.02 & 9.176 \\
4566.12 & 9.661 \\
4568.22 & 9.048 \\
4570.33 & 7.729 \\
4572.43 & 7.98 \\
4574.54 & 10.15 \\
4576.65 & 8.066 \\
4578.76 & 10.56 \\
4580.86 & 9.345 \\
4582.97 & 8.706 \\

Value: 0.86 Angstrom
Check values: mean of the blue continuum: 7.85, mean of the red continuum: 8.76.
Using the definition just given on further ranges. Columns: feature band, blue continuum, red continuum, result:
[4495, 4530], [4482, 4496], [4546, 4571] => -0.59 Angstrom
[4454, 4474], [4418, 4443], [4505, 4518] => 1.26 Angstrom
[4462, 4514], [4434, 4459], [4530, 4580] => -0.75 Angstrom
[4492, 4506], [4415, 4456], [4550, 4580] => -0.06 Angstrom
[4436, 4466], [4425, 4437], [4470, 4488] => 0.09 Angstrom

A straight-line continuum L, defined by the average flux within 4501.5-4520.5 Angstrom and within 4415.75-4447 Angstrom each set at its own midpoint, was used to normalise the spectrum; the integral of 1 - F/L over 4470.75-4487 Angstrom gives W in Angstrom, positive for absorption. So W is -1.42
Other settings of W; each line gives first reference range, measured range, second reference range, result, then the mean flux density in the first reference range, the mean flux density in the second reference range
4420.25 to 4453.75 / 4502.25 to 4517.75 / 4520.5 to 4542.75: -1.1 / 7.07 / 7.93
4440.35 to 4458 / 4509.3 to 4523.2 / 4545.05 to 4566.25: -0.3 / 7.58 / 8.54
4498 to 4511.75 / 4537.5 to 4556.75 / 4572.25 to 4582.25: 1.2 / 8.01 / 9.31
